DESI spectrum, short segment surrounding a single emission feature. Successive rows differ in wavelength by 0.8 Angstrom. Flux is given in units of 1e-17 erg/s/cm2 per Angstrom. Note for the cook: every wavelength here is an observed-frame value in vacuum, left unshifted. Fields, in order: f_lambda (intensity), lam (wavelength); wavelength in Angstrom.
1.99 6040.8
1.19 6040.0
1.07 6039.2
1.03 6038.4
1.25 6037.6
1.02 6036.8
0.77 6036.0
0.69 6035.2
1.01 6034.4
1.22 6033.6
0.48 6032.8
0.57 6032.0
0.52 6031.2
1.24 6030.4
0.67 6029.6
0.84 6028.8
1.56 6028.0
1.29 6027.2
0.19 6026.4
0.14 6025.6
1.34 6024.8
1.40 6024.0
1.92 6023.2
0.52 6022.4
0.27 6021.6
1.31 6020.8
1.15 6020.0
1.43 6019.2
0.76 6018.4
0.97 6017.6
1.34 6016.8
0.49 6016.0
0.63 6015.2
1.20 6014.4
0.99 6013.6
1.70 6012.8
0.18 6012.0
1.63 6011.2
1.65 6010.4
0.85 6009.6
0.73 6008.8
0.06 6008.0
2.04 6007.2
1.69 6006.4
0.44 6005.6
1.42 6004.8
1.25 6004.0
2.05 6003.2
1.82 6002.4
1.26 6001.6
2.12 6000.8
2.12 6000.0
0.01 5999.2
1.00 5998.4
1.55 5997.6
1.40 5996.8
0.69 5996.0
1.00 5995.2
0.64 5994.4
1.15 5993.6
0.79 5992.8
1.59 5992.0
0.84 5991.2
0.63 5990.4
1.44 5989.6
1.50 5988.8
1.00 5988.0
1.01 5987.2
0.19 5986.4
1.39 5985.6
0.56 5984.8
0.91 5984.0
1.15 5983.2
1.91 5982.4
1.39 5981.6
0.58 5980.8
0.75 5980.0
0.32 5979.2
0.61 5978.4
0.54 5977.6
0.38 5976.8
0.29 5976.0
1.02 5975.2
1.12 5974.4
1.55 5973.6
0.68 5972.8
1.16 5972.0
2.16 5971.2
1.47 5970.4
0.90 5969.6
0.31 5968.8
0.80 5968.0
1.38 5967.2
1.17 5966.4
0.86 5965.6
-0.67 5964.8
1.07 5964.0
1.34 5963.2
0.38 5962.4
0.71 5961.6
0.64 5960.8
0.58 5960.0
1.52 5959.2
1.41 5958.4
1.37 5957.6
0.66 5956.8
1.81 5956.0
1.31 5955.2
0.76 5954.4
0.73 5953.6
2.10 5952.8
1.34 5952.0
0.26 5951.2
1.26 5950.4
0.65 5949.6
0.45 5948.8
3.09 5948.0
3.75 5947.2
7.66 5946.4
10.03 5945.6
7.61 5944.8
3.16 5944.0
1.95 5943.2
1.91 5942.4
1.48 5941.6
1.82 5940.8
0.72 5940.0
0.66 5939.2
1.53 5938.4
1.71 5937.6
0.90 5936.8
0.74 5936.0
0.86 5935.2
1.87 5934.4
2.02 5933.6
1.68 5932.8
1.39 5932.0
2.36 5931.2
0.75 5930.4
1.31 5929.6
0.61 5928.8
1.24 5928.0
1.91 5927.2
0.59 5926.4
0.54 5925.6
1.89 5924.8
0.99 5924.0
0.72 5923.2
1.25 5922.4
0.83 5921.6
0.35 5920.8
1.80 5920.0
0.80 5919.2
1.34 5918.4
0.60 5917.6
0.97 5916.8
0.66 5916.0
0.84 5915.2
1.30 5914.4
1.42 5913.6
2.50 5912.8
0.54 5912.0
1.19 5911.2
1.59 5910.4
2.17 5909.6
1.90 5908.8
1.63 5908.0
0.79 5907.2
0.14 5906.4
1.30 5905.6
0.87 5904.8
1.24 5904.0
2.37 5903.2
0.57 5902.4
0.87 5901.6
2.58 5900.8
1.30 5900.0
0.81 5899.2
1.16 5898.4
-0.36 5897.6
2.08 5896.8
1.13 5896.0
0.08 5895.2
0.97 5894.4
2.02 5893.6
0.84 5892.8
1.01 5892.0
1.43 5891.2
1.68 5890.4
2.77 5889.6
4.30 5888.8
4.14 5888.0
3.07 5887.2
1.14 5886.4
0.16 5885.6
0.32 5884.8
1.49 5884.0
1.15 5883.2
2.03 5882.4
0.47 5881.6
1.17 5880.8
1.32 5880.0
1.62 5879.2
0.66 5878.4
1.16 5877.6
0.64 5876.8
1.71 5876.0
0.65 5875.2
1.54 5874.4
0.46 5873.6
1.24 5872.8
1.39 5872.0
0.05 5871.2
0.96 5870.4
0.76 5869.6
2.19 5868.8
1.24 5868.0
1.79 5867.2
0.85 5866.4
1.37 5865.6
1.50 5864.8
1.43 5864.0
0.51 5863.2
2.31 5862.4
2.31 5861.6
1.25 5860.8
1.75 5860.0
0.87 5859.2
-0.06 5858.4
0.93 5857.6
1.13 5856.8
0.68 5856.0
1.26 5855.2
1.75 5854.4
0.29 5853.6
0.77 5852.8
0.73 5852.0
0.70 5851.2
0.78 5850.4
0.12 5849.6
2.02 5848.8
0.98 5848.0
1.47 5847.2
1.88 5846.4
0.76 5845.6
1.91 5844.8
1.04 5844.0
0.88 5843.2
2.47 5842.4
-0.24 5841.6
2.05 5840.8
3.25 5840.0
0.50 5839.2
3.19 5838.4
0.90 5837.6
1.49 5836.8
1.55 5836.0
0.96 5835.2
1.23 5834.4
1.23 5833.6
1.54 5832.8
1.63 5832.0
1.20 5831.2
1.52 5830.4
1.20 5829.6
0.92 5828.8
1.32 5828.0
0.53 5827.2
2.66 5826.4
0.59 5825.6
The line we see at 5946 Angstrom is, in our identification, [O III]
